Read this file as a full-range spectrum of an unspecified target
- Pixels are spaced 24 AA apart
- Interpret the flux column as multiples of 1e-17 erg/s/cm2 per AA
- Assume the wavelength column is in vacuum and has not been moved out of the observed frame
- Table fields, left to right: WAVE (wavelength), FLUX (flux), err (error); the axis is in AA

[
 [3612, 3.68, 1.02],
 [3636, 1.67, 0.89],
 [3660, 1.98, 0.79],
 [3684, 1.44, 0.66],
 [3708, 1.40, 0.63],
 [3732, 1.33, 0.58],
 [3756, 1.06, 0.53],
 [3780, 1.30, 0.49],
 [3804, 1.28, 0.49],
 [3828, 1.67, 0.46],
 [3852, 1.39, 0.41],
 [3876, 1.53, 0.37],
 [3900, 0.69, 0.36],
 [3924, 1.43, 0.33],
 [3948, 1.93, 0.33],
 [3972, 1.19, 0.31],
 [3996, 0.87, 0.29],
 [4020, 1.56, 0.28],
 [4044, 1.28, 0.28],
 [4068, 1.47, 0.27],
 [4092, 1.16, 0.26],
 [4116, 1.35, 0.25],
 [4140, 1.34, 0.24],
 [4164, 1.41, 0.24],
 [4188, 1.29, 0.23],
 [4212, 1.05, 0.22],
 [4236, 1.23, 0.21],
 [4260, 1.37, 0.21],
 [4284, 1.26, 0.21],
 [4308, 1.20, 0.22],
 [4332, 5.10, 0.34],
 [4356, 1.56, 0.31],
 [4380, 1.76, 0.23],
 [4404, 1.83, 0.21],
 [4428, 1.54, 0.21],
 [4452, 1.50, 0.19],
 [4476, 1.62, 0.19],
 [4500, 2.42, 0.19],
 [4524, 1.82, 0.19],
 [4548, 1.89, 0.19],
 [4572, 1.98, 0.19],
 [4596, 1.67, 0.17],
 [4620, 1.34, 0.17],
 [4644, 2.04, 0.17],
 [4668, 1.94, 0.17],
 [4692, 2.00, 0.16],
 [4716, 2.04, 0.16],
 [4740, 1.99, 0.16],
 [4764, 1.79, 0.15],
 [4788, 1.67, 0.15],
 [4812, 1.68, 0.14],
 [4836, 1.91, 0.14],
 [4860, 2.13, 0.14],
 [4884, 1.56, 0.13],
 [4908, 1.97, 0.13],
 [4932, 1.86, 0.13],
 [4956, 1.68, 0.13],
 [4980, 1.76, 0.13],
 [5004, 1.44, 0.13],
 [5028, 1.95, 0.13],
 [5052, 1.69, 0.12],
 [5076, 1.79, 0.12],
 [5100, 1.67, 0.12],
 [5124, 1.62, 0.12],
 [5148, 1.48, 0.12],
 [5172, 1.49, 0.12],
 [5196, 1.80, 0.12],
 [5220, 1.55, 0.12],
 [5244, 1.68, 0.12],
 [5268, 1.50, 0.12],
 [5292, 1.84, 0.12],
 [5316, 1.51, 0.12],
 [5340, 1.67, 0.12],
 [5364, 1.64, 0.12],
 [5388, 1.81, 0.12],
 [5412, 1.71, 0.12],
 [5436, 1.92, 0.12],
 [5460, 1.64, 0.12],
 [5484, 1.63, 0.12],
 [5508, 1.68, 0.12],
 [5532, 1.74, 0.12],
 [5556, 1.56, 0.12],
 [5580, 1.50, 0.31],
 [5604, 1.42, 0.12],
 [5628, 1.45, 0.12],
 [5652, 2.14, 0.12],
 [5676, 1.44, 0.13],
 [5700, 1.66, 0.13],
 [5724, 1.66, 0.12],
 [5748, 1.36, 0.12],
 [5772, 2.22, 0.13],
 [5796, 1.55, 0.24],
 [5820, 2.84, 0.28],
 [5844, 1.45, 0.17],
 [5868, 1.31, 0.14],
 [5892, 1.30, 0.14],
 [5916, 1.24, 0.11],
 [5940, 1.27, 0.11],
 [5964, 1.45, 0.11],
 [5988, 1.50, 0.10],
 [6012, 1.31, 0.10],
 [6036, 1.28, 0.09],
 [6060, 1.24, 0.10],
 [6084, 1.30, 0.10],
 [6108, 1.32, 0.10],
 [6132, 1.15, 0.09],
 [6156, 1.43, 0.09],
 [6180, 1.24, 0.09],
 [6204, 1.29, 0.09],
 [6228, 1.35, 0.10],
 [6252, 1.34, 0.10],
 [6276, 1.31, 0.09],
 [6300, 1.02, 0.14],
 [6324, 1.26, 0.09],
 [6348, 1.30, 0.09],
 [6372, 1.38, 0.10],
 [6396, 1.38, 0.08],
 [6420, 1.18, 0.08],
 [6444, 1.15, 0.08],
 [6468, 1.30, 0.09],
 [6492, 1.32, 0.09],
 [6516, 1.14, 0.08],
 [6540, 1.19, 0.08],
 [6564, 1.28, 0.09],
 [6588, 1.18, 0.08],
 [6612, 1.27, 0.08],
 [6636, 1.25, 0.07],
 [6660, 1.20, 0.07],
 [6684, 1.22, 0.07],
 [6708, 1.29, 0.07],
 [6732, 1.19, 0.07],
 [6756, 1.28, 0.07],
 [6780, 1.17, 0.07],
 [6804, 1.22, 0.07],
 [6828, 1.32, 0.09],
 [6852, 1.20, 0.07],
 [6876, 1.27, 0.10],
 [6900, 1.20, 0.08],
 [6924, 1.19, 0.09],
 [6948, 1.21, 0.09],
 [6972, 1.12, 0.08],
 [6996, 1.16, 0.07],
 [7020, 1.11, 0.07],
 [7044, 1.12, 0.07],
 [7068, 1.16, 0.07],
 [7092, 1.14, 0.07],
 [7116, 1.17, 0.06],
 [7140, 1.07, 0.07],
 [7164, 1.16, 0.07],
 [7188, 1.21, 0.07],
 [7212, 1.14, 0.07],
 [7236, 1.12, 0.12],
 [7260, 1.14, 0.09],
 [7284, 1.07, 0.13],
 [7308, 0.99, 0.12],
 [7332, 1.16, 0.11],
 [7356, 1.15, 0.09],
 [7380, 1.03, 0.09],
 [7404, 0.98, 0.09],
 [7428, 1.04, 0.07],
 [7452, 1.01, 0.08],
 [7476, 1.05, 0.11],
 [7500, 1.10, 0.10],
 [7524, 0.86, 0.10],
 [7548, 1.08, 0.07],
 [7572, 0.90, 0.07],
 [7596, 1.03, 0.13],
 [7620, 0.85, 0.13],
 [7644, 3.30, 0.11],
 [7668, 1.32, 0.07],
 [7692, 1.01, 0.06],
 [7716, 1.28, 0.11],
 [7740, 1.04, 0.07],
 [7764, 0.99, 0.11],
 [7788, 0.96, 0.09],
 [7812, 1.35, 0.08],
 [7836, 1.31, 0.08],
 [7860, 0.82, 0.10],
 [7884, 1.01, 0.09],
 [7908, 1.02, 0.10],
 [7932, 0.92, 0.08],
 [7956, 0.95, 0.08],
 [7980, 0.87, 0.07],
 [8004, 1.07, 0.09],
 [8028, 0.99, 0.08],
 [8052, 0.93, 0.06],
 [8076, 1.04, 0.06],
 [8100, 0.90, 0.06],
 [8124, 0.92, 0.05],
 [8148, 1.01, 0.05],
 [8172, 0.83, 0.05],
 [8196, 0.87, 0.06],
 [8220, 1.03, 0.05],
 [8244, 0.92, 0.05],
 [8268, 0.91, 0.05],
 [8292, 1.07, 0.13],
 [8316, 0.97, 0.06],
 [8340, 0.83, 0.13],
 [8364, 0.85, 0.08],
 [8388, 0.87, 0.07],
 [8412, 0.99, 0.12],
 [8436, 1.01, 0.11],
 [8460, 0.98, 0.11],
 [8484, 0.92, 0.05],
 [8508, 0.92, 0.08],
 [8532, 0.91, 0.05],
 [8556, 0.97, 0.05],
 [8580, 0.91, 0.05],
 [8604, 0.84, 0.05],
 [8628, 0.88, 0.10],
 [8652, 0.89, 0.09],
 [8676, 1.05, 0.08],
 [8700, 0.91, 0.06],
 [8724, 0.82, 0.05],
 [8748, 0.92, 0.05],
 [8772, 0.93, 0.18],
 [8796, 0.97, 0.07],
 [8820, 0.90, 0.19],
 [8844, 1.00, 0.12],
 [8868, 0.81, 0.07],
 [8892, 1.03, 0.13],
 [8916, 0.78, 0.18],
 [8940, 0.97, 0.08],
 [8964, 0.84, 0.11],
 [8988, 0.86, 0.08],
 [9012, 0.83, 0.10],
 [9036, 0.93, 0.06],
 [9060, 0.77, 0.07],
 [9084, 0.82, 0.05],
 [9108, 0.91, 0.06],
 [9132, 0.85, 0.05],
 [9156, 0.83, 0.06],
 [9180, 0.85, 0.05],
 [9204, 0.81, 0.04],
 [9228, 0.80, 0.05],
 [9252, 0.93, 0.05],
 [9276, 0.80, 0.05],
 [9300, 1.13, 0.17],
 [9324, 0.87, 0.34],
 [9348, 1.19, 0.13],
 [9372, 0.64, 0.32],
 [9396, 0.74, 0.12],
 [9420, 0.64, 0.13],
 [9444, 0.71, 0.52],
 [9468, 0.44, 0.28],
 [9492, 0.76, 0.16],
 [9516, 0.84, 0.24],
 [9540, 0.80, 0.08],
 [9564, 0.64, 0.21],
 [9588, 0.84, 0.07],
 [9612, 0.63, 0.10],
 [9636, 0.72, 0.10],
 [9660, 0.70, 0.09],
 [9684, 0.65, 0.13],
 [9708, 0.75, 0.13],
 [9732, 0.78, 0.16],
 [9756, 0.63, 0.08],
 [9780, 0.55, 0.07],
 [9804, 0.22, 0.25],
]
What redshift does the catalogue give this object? 0.164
